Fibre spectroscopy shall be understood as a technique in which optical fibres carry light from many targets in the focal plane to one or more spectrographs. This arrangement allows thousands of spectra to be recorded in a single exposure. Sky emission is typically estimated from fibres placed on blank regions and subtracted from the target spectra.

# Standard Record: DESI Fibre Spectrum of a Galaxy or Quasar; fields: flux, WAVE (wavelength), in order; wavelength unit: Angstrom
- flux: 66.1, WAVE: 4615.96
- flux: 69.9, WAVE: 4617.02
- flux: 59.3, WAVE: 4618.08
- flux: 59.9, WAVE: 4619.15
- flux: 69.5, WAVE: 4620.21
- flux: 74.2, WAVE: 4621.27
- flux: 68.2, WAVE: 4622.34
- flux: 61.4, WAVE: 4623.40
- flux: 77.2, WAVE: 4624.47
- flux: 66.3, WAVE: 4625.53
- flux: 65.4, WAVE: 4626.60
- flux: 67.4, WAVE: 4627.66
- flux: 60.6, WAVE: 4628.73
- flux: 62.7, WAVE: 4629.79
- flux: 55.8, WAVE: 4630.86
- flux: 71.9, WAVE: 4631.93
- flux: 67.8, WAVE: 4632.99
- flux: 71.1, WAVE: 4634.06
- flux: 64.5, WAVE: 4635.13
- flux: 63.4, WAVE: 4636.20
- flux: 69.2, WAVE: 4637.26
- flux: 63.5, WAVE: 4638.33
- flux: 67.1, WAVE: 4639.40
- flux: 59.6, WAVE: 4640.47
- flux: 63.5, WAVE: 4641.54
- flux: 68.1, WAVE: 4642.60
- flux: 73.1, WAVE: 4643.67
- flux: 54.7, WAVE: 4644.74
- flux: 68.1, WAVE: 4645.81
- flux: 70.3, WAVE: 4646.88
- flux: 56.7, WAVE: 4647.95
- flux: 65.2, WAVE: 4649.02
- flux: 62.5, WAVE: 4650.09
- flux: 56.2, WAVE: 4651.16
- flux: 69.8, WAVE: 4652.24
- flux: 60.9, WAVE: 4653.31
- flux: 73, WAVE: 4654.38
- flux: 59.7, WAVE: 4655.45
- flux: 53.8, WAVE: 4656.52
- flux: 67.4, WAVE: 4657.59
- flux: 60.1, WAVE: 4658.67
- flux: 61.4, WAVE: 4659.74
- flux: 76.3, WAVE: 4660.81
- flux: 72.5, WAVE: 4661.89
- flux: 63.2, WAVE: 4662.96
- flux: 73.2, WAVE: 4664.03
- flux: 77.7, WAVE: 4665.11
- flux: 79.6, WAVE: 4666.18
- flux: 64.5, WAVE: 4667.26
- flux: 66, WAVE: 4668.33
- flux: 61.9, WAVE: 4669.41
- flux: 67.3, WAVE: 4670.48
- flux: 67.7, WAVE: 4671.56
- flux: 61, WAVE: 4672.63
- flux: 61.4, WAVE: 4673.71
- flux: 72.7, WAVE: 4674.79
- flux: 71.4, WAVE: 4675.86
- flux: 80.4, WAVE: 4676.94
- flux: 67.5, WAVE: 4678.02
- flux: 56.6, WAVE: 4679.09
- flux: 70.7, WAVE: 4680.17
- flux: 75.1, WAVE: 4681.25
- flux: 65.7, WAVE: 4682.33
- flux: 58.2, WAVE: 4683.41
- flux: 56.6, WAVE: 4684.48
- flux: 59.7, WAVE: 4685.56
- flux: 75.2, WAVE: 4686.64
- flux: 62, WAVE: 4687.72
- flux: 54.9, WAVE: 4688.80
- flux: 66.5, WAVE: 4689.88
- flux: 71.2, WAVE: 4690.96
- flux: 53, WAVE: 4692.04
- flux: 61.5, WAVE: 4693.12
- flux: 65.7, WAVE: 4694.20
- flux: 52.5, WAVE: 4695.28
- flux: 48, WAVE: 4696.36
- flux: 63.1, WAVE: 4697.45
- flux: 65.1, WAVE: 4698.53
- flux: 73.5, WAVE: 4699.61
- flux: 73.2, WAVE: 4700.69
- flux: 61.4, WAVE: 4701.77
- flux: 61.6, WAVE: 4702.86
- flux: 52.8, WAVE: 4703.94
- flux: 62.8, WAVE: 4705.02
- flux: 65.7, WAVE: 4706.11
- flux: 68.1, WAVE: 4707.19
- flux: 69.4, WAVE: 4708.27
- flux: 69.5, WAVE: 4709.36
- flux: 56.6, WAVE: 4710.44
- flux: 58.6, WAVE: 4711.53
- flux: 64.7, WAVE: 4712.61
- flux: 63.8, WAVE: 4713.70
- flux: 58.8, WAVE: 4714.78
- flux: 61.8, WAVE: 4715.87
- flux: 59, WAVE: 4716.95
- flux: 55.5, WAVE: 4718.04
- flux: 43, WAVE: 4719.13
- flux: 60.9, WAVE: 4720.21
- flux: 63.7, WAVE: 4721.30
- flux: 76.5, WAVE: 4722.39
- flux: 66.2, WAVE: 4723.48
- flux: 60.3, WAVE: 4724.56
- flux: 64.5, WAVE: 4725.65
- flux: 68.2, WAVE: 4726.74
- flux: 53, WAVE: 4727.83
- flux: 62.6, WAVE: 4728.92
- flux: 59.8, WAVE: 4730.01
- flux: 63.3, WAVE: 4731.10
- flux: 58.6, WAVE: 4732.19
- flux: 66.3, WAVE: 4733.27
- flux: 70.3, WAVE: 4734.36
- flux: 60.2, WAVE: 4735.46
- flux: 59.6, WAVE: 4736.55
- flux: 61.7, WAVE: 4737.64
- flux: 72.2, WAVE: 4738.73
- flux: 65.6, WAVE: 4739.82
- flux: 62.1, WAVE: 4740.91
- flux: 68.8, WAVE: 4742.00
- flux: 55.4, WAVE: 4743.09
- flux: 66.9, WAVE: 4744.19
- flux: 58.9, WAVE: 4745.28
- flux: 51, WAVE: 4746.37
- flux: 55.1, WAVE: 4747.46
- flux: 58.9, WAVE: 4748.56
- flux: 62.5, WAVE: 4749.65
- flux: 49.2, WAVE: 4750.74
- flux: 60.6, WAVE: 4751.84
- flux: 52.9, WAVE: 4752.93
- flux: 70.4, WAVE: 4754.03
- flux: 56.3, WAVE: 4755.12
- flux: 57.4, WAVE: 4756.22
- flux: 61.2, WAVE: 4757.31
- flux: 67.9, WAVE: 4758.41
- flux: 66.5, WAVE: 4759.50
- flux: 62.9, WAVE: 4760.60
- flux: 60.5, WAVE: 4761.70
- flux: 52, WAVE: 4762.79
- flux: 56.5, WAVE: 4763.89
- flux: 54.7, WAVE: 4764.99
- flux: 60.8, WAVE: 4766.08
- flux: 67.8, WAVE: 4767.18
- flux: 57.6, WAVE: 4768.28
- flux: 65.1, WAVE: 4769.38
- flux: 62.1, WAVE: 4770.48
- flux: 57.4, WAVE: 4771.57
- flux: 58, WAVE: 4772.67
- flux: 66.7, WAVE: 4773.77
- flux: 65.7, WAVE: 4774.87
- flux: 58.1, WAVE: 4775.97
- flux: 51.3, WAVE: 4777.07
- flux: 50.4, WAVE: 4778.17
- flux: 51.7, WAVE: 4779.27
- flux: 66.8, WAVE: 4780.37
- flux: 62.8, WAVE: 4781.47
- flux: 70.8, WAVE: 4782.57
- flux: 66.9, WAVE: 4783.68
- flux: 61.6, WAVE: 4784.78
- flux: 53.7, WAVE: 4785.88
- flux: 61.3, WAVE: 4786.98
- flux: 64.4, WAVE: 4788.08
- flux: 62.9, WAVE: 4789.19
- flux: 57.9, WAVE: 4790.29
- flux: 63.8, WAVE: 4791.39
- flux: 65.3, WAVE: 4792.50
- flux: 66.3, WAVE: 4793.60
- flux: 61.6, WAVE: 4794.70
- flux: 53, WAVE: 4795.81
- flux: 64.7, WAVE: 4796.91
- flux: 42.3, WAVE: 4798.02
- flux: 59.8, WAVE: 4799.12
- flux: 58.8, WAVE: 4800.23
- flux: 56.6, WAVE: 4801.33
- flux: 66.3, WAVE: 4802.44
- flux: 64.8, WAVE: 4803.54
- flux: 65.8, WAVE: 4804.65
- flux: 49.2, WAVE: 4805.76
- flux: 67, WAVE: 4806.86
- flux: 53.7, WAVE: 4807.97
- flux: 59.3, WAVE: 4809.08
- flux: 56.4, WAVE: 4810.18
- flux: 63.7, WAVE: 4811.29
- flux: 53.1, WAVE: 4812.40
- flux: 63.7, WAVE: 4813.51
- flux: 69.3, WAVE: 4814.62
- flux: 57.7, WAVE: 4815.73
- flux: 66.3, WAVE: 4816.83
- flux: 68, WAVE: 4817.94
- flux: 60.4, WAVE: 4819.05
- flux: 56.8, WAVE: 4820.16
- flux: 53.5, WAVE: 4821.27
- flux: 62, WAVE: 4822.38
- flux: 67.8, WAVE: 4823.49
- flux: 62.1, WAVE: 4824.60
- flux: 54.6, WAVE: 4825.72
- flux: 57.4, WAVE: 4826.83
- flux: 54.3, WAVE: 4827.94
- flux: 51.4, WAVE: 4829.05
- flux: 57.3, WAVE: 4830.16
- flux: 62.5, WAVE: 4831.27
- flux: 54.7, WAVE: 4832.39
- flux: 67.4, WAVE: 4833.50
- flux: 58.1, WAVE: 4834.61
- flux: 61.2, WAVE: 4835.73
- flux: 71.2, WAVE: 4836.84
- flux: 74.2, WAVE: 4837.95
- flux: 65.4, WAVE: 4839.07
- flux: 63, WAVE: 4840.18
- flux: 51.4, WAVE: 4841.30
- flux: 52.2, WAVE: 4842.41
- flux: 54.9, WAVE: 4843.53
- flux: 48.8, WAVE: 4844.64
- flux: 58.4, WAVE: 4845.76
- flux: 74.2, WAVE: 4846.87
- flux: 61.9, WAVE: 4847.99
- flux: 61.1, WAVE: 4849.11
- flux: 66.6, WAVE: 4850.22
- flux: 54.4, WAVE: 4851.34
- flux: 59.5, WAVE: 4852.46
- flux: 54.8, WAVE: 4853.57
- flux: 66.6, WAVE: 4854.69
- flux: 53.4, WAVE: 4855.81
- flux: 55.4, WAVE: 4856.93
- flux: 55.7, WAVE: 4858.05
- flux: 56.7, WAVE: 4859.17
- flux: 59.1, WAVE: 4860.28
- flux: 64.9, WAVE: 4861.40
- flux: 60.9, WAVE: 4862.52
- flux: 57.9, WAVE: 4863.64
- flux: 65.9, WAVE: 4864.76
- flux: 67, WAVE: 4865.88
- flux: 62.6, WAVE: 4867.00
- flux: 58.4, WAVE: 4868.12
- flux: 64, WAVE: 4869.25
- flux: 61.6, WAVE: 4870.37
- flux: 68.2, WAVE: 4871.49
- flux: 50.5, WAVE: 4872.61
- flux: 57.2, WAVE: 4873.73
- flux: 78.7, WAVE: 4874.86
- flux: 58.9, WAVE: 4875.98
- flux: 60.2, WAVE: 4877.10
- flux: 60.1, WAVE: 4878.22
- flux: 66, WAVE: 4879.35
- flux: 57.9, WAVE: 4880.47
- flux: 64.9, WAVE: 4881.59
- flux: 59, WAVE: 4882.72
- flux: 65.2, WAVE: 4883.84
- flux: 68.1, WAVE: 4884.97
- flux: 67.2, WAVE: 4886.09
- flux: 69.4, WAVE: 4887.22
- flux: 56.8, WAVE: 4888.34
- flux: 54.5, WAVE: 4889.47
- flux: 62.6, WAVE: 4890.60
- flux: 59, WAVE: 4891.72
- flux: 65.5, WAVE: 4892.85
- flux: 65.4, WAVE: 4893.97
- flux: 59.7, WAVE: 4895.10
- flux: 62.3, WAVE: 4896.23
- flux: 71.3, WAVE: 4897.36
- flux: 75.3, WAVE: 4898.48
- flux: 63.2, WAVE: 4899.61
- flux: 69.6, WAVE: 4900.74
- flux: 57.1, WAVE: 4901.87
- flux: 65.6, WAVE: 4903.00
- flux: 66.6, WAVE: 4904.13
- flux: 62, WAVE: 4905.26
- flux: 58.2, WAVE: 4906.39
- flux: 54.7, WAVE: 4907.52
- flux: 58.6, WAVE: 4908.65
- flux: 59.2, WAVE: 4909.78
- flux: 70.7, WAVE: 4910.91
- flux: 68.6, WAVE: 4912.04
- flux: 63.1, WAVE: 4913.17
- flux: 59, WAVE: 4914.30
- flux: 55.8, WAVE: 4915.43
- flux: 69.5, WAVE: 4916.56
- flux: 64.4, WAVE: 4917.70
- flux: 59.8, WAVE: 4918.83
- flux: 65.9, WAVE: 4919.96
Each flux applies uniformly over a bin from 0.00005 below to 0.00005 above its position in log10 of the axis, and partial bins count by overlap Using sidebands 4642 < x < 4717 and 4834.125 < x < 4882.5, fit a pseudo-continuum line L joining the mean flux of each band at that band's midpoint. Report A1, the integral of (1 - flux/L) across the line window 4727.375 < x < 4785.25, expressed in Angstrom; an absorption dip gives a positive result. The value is 2.1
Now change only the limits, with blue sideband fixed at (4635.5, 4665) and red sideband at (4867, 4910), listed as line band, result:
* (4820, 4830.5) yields 0.9 Angstrom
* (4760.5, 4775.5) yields 0.8 Angstrom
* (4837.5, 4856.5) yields 1.0 Angstrom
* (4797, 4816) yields 1.2 Angstrom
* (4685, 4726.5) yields 1.4 Angstrom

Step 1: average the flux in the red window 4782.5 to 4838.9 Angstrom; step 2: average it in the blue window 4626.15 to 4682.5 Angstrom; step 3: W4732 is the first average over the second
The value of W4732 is 0.92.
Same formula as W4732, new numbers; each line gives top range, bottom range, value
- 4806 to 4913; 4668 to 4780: 0.99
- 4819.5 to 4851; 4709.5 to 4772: 0.99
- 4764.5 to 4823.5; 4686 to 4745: 0.97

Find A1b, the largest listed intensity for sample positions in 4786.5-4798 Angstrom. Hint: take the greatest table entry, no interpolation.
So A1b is 66.3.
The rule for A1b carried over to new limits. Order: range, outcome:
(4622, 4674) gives 79.6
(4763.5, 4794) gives 70.8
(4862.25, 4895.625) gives 78.7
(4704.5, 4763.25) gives 76.5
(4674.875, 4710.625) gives 80.4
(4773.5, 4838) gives 74.2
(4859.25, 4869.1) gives 67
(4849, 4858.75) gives 66.6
